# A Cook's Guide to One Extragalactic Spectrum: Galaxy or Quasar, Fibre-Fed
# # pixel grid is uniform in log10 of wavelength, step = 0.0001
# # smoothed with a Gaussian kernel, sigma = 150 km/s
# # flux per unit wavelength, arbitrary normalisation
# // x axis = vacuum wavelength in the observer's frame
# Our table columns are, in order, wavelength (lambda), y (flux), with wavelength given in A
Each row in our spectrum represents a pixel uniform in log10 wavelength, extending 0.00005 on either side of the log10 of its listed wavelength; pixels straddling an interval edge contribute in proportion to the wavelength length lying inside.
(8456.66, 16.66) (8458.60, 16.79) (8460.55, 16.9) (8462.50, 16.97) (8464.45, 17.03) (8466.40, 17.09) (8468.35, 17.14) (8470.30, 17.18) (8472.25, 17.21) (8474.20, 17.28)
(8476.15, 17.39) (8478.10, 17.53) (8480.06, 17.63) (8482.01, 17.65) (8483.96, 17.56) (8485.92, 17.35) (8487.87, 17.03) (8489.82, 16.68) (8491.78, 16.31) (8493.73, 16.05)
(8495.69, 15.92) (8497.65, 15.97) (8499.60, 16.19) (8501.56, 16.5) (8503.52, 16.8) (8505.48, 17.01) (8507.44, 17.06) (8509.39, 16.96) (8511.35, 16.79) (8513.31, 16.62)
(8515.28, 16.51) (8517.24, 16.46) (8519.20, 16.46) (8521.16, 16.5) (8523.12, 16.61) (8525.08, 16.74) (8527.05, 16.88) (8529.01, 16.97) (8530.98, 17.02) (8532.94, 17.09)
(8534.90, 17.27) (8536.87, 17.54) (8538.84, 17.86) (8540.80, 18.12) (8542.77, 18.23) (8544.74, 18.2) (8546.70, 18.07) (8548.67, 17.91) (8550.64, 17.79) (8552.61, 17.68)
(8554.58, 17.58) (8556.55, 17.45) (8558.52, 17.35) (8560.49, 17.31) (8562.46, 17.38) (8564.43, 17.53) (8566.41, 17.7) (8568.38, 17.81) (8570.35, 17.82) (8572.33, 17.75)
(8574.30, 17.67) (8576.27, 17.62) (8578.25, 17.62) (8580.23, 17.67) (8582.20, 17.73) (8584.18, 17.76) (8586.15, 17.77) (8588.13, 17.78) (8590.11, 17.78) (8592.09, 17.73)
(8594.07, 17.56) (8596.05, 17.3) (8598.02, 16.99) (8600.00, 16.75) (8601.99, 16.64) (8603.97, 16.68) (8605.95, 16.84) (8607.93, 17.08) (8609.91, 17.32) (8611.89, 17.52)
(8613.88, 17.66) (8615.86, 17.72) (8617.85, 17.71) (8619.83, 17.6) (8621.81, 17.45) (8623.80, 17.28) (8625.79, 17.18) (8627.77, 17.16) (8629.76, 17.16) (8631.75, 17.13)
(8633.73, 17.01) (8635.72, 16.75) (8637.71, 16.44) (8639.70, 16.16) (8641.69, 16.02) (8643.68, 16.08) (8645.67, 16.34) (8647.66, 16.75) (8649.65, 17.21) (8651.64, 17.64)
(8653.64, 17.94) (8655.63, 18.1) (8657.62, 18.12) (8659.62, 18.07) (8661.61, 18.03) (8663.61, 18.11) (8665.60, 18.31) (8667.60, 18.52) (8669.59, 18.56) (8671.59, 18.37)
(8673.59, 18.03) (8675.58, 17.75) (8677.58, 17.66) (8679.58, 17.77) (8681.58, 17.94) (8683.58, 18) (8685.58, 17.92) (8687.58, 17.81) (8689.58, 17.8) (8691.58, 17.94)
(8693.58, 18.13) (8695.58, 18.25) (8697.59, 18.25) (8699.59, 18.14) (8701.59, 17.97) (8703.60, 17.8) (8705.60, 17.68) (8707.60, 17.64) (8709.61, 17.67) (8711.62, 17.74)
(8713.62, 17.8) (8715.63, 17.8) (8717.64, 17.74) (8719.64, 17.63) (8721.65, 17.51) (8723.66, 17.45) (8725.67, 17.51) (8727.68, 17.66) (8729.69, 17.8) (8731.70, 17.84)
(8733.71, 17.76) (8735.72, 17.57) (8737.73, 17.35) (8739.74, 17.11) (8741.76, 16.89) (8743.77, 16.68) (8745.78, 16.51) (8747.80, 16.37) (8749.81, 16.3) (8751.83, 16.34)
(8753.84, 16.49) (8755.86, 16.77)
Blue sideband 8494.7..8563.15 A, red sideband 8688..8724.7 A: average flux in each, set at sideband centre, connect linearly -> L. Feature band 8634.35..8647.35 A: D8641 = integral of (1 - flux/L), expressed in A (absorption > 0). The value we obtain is 0.90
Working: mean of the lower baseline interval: 17.1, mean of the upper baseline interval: 17.8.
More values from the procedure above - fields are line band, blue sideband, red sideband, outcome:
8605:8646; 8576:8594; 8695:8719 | 1.7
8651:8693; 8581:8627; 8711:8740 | -1.2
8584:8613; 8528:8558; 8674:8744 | 0.6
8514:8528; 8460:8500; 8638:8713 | 0.4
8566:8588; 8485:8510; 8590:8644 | -1.0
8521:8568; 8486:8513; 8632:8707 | -1.7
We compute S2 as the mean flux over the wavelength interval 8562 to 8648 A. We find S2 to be 17.3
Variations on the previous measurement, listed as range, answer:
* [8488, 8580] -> 17.2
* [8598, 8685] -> 17.4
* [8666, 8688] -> 18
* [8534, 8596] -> 17.7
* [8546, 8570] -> 17.6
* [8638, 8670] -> 17.5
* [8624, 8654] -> 16.9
